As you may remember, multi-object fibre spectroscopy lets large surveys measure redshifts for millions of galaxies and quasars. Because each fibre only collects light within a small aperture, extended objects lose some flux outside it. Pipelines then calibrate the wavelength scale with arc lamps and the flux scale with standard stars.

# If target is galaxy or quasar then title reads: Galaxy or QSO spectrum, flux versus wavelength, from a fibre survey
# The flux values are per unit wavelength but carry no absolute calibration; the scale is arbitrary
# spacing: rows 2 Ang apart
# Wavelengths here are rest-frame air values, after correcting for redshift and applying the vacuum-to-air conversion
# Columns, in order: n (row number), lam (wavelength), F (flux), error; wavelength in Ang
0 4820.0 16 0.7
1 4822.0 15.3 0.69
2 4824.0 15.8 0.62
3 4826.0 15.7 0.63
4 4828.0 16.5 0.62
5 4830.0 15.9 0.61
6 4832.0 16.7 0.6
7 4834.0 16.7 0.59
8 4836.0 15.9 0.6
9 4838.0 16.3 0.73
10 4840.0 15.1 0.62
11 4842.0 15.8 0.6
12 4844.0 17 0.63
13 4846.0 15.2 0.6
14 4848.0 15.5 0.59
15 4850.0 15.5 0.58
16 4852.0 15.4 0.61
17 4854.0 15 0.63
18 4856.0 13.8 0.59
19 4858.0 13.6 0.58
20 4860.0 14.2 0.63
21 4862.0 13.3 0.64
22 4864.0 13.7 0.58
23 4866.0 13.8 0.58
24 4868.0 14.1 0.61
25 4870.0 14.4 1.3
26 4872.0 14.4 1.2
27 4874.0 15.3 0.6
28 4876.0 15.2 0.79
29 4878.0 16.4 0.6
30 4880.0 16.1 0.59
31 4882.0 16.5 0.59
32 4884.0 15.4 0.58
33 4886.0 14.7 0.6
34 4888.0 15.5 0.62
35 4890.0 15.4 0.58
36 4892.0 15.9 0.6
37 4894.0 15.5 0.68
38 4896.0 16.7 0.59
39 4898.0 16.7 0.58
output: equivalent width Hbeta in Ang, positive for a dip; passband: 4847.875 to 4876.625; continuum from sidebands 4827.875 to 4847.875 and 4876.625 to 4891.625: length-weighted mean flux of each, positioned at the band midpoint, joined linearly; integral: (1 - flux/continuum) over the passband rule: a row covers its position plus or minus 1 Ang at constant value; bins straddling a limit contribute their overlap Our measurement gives 2.6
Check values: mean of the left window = 16.1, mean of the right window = 15.7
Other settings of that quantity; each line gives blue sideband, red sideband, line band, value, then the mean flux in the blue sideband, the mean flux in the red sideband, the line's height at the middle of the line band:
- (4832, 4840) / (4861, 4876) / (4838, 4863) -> 0.5 Ang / 16.2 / 14.2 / 15.3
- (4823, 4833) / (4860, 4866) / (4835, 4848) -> -0.6 Ang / 16.1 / 13.7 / 15.2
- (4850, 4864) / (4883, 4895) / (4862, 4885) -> -0.1 Ang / 14.3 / 15.4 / 14.9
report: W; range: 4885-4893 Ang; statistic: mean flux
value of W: 15.4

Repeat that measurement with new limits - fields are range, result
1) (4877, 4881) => 16.2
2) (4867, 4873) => 14.3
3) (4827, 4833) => 16.4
